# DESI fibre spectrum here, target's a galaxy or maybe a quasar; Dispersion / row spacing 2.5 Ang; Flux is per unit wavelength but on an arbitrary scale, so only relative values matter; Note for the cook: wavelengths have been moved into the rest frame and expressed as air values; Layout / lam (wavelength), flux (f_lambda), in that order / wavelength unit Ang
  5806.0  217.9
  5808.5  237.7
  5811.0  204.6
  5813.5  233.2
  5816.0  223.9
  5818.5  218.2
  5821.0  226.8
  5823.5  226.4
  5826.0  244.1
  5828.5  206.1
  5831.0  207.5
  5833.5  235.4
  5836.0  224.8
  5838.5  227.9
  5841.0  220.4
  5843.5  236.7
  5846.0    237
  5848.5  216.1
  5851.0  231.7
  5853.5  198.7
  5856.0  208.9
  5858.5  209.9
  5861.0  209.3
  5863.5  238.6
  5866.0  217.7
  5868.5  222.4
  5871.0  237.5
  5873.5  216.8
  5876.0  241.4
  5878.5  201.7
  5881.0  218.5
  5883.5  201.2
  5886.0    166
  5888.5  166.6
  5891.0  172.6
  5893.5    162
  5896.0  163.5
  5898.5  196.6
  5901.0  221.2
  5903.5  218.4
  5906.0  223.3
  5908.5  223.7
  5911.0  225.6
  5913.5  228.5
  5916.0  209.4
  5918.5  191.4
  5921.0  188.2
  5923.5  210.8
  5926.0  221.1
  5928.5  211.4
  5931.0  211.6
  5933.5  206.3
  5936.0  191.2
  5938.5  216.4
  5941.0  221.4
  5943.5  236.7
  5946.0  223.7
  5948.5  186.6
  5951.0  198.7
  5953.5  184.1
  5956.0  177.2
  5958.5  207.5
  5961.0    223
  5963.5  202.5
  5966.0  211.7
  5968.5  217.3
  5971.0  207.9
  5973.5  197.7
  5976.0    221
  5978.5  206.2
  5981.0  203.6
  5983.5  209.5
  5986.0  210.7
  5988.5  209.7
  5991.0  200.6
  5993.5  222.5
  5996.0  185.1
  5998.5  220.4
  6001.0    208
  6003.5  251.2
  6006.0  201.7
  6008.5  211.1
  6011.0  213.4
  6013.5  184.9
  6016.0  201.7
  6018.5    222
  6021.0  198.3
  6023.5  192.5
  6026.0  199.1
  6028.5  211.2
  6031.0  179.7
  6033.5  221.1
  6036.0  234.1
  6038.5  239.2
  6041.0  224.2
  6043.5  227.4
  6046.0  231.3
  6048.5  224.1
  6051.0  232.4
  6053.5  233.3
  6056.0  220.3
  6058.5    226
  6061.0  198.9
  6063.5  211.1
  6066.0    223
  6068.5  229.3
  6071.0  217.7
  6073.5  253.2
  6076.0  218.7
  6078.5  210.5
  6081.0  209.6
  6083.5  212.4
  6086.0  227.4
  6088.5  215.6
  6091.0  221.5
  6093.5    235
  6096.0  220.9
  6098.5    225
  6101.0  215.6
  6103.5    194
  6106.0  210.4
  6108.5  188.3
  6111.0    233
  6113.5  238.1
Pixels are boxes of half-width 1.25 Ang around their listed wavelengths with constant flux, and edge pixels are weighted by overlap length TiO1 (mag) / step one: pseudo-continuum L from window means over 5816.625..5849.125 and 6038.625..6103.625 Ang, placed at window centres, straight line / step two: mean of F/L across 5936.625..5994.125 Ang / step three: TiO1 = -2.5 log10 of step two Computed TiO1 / 0.08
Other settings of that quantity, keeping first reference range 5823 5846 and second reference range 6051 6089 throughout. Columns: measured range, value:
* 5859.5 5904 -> 0.108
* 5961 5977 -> 0.063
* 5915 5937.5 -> 0.098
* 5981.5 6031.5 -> 0.078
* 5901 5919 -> 0.029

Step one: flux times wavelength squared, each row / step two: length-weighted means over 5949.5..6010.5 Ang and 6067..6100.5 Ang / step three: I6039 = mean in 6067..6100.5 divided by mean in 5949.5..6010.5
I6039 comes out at 1.11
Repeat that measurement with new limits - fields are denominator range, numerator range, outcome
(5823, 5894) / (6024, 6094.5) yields 1.10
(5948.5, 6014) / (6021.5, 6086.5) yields 1.08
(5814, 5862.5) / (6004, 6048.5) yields 1.02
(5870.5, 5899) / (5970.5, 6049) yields 1.14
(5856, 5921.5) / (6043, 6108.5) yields 1.13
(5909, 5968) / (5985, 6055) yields 1.06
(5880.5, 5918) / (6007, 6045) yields 1.10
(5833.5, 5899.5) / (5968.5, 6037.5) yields 1.04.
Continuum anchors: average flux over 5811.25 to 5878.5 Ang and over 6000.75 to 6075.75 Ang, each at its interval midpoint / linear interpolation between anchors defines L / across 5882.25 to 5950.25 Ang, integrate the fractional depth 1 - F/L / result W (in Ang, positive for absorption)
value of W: 5.38 Ang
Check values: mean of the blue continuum 223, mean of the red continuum 218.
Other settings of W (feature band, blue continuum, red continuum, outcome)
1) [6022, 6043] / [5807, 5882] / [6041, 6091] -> 0.88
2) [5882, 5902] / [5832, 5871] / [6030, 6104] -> 3.72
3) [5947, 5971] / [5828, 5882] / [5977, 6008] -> 1.33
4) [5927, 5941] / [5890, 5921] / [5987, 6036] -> -0.33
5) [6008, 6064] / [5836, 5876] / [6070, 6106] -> 1.38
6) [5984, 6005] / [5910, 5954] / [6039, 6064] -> 0.36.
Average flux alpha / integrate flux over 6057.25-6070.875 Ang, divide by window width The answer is 218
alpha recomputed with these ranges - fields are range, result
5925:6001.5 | 208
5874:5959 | 204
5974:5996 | 209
